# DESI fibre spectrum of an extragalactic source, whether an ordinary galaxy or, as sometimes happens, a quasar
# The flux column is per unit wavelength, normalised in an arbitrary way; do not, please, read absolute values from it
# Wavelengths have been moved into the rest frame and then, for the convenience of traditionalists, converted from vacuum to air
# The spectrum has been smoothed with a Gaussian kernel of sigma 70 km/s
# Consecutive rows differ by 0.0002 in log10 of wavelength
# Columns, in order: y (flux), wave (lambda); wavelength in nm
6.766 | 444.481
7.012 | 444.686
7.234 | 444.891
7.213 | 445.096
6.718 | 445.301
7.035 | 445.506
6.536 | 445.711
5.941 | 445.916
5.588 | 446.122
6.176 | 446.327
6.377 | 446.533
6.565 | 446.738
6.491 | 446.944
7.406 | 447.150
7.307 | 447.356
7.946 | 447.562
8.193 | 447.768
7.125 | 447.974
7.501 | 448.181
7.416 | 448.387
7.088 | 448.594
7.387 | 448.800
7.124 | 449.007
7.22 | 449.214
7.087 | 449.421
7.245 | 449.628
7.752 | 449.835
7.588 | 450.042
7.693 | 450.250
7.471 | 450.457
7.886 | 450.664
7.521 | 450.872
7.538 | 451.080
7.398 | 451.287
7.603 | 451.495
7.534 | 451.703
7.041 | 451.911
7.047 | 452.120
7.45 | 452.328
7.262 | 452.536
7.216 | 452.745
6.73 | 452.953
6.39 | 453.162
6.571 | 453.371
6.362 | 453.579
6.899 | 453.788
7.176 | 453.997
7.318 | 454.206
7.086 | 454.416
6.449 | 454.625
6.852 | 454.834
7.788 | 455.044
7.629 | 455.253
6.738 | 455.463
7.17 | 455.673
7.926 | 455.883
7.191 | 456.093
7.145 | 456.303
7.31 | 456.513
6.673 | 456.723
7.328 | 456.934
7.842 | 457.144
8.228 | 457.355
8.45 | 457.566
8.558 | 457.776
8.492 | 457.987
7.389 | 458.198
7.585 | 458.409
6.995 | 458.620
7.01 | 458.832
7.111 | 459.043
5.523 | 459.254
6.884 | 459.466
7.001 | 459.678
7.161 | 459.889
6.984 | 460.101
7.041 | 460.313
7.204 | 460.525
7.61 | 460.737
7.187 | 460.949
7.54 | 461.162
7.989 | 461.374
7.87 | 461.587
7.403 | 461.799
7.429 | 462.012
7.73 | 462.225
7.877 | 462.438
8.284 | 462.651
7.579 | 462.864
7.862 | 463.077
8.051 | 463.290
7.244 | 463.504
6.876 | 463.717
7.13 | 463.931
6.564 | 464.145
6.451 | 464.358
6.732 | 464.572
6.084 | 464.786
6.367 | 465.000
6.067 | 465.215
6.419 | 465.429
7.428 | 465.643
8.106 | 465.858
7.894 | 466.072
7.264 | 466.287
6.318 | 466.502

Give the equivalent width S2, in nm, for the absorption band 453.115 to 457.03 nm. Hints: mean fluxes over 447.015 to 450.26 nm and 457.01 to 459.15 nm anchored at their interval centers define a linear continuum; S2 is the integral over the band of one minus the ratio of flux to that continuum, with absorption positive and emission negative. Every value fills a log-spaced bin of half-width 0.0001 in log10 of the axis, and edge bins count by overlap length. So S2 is 0.30 nm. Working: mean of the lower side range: 7.42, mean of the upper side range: 7.76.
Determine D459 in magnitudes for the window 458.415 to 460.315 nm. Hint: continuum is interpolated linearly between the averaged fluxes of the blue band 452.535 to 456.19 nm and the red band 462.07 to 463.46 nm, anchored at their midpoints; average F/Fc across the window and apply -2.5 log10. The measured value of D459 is 0.10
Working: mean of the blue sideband 7.04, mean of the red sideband 7.85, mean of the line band 6.88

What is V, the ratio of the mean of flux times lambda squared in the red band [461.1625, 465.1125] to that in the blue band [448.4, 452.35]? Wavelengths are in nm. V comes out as 1.04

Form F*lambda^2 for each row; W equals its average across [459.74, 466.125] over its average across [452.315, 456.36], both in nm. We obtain 1.1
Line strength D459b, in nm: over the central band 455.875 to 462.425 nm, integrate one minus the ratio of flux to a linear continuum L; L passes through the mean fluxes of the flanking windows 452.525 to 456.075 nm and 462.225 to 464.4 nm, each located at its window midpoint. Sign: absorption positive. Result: -0.15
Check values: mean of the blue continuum 7.03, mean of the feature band 7.41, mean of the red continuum 7.44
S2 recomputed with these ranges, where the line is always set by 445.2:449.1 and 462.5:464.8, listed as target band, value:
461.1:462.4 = -0.09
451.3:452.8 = -0.06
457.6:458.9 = -0.11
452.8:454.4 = 0.06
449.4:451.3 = -0.15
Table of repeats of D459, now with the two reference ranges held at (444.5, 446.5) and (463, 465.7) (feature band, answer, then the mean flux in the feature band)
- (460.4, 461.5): -0.106 mag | 7.5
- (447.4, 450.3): -0.123 mag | 7.45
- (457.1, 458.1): -0.228 mag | 8.33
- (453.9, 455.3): -0.070 mag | 7.17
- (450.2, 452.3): -0.122 mag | 7.47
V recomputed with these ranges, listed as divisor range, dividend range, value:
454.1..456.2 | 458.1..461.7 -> 1.02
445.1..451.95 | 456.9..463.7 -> 1.10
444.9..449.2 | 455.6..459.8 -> 1.11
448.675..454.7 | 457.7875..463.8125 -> 1.07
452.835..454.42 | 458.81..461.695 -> 1.08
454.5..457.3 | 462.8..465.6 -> 0.98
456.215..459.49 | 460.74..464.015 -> 1.05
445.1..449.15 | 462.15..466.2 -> 1.11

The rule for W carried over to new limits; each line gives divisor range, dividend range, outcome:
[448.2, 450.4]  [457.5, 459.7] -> 1.04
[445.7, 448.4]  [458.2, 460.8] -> 1.07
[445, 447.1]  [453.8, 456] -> 1.15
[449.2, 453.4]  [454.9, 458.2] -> 1.07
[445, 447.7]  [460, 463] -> 1.20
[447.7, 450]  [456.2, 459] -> 1.07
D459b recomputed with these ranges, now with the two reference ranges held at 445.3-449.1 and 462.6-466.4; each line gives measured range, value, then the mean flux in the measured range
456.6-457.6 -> -0.085 nm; 7.64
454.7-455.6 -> -0.025 nm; 7.22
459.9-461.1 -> -0.023 nm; 7.21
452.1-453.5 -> 0.014 nm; 6.94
